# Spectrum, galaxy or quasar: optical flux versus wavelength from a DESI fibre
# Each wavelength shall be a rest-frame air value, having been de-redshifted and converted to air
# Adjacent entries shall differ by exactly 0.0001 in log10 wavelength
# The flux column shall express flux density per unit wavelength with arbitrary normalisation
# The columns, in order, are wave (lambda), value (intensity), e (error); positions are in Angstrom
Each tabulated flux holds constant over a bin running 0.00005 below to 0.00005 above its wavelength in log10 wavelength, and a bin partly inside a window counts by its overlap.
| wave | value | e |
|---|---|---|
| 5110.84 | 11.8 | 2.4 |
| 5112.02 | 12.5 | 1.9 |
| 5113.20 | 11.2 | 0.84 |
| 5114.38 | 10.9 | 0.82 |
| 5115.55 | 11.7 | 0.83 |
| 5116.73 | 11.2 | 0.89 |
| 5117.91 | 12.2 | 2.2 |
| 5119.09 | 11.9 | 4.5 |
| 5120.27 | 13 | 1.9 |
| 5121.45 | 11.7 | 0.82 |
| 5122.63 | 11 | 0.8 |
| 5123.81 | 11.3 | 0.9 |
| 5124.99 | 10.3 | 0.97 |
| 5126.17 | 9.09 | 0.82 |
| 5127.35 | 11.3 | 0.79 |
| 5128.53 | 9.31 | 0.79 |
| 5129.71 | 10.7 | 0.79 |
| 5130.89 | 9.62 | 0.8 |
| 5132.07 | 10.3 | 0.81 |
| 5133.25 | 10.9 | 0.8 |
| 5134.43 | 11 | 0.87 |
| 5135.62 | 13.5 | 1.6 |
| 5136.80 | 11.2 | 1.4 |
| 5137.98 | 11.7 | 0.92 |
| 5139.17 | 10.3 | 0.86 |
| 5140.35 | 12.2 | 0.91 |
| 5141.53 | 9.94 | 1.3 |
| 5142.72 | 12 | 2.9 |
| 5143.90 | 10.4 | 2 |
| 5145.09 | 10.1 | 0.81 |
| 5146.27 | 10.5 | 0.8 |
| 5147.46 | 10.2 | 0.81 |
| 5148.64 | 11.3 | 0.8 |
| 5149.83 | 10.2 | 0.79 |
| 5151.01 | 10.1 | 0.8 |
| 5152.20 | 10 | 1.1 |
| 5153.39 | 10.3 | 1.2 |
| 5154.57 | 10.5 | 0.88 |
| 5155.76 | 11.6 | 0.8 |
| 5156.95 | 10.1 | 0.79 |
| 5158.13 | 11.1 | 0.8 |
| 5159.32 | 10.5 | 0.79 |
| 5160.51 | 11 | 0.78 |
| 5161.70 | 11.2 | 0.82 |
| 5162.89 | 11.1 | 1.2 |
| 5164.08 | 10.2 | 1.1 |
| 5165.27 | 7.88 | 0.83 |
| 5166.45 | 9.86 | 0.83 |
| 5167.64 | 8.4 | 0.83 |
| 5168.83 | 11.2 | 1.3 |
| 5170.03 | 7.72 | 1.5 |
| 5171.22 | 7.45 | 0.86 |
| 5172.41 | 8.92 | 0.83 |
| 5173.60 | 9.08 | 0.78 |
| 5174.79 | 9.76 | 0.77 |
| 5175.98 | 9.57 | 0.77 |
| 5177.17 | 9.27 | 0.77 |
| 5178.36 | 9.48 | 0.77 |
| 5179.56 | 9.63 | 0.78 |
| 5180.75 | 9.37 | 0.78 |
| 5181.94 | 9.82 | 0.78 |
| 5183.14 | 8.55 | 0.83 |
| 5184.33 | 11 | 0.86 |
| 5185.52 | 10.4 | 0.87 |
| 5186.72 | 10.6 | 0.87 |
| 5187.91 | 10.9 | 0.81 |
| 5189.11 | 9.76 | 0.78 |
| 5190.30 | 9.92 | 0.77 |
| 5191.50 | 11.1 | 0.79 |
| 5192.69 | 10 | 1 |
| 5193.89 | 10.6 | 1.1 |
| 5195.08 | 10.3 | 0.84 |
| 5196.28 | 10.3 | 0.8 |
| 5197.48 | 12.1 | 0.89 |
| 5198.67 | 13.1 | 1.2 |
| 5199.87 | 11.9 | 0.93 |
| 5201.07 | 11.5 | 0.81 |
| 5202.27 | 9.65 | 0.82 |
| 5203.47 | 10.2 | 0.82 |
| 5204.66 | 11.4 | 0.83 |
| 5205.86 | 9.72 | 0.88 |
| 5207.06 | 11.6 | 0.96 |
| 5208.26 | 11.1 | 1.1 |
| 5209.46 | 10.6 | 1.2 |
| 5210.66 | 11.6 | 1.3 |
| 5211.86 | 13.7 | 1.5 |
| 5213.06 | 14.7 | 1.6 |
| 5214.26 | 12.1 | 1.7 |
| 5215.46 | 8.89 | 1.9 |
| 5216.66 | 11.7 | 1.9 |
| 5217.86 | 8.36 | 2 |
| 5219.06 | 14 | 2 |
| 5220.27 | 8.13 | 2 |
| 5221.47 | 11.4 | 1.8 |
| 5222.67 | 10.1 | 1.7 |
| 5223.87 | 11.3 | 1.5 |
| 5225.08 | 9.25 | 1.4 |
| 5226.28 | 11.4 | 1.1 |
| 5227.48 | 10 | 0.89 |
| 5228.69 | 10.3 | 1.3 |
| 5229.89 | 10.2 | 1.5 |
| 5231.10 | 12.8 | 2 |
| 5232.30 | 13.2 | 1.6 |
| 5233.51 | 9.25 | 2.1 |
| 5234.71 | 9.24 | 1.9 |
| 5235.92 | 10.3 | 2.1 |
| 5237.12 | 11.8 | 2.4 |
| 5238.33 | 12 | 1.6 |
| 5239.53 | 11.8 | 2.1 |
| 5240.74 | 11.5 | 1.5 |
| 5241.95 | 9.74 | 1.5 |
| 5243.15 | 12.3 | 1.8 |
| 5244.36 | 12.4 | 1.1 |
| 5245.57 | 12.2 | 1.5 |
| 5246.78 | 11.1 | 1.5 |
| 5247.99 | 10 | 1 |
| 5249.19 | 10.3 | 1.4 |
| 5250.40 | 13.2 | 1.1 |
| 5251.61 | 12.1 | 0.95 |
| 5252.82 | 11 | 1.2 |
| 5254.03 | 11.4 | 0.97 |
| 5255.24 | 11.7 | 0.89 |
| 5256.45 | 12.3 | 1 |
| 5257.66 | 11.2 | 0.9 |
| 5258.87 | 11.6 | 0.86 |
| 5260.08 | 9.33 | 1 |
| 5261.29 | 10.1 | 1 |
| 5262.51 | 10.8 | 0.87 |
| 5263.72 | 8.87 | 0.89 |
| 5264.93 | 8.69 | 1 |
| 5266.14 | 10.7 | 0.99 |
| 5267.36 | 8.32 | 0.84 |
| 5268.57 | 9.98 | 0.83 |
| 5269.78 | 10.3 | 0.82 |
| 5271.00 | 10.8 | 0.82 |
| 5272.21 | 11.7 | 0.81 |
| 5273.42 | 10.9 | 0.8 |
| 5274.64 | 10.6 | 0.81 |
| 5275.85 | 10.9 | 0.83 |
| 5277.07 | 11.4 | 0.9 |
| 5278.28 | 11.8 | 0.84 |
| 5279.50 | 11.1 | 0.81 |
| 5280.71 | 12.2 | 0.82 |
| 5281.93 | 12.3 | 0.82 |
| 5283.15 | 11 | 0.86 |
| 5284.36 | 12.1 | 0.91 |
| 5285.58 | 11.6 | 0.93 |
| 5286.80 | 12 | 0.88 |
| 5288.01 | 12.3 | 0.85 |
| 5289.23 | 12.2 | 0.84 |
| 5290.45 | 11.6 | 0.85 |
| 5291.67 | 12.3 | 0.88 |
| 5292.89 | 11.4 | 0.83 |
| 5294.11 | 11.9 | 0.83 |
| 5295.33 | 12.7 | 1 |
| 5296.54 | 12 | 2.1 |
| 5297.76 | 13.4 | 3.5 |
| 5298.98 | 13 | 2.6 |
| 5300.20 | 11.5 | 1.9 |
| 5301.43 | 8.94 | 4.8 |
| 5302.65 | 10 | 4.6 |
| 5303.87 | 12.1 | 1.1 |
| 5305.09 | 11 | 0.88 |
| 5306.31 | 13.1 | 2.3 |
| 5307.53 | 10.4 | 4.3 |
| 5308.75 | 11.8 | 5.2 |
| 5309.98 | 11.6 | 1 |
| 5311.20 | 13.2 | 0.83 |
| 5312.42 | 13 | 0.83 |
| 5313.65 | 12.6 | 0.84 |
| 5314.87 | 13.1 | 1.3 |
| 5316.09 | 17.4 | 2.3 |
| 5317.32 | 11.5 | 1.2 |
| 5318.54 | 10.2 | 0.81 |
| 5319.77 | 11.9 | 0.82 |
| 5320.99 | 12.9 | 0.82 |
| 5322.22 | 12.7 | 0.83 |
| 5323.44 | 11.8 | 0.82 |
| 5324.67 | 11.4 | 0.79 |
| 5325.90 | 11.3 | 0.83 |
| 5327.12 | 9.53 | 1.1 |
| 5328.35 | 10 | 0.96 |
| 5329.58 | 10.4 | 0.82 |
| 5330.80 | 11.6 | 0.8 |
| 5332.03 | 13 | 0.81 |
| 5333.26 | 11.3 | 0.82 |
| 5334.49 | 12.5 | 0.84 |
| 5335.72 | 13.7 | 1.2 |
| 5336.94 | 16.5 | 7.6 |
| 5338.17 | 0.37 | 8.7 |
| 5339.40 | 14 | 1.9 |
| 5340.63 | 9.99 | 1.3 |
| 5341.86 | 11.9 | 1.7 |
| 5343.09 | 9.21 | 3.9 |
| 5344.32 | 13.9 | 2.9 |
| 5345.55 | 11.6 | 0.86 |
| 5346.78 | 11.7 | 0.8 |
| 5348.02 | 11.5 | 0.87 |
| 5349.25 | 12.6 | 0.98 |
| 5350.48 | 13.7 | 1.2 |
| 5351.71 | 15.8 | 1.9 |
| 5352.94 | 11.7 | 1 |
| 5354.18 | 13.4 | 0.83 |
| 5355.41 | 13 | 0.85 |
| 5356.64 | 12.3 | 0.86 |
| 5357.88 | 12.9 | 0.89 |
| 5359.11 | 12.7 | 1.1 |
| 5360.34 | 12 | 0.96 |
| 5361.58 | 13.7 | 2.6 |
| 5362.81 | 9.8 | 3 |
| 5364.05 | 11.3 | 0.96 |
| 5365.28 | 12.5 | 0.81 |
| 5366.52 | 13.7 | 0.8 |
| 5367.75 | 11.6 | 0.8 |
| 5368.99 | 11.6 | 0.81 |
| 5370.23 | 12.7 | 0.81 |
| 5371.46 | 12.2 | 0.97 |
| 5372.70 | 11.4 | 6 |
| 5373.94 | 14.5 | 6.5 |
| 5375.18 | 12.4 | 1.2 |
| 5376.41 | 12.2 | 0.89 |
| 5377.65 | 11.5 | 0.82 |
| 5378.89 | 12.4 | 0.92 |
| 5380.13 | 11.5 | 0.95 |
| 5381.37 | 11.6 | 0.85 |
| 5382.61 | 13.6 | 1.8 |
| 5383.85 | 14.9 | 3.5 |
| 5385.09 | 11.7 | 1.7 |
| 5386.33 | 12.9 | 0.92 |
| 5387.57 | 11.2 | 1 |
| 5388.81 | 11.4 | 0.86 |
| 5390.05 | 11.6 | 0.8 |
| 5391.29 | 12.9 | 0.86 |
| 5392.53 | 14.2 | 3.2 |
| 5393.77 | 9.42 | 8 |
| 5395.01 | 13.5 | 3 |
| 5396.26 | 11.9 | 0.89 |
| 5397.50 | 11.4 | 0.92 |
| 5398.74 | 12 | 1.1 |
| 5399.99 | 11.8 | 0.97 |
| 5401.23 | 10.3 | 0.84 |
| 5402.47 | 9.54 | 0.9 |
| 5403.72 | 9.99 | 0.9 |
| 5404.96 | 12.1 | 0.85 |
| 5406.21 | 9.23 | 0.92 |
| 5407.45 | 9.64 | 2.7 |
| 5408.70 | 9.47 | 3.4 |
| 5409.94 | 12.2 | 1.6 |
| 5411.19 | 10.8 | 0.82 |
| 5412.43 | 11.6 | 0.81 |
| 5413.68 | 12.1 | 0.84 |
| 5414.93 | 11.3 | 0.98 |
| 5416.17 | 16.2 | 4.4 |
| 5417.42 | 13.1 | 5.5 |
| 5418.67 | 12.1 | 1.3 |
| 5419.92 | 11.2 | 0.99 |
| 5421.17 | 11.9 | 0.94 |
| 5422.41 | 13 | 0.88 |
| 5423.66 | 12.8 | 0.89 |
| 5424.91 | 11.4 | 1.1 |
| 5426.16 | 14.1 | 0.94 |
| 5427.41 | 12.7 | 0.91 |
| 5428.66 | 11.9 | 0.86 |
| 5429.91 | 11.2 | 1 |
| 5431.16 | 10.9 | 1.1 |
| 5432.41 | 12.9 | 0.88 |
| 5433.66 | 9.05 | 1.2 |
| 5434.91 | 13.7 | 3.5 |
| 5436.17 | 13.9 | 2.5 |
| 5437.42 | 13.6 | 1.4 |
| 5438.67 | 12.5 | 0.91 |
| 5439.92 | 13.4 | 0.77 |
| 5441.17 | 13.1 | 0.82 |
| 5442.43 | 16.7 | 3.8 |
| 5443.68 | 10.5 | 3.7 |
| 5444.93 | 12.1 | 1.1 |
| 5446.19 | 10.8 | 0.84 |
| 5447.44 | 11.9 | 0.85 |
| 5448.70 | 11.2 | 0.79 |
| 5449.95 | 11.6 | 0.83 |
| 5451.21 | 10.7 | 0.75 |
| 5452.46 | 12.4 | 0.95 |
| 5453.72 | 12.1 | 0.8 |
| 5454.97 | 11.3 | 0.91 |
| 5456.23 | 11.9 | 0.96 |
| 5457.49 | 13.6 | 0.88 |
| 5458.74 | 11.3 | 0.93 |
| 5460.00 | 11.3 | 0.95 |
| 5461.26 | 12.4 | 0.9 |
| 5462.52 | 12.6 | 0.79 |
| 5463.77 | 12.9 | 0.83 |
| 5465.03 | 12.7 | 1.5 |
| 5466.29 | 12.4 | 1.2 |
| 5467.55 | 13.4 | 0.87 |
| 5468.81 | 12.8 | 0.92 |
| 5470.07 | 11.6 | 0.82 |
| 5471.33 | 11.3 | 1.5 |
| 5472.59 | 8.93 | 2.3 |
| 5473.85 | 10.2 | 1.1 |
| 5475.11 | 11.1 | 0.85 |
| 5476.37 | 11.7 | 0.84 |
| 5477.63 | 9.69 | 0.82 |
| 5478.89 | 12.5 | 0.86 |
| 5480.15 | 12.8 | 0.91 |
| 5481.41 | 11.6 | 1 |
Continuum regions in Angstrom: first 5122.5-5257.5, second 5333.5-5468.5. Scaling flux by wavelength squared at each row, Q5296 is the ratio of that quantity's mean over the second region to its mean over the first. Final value 1.22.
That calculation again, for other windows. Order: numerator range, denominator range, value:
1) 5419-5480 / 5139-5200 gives 1.31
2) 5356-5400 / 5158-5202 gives 1.31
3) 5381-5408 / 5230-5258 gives 1.08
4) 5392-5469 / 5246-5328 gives 1.10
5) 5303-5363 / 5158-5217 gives 1.22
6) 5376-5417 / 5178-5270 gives 1.16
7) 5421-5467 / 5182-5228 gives 1.24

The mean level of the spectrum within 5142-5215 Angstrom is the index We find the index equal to 10.5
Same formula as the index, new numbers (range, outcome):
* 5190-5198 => 10.6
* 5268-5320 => 11.8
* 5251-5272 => 10.6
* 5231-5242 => 11.2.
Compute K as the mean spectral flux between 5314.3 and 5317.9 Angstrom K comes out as 14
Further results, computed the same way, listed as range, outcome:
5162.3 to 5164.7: 10.6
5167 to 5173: 8.73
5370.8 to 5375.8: 12.6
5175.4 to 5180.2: 9.49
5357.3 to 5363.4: 12.2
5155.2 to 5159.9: 10.8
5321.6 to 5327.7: 11.4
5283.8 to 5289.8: 12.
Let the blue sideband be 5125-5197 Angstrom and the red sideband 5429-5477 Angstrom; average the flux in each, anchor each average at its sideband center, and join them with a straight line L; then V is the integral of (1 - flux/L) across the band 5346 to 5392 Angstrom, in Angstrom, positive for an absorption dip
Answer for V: -3.6 Angstrom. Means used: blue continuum 10.2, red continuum 12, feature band 12.4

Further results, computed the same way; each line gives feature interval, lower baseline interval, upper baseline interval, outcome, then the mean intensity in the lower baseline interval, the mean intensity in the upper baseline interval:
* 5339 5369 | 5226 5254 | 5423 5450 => -1.1 Angstrom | 11.2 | 12.4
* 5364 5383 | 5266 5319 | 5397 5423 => -1.3 Angstrom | 11.7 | 11.5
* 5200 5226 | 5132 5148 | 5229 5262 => 0.4 Angstrom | 11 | 11.3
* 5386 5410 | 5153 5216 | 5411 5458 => 1.5 Angstrom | 10.4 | 12.3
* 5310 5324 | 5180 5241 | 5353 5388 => -1.0 Angstrom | 10.9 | 12.4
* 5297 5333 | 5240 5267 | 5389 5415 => -2.4 Angstrom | 11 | 11.3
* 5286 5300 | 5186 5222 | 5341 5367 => -0.5 Angstrom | 11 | 12.4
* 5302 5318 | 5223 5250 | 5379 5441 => -1.3 Angstrom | 11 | 12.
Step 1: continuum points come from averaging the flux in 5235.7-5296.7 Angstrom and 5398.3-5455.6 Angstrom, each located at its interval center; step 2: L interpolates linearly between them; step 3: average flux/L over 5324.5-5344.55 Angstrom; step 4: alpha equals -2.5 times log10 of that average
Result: 0.036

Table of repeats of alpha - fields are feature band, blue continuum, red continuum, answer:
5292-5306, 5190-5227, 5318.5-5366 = -0.01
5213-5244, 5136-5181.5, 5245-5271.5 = -0.04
